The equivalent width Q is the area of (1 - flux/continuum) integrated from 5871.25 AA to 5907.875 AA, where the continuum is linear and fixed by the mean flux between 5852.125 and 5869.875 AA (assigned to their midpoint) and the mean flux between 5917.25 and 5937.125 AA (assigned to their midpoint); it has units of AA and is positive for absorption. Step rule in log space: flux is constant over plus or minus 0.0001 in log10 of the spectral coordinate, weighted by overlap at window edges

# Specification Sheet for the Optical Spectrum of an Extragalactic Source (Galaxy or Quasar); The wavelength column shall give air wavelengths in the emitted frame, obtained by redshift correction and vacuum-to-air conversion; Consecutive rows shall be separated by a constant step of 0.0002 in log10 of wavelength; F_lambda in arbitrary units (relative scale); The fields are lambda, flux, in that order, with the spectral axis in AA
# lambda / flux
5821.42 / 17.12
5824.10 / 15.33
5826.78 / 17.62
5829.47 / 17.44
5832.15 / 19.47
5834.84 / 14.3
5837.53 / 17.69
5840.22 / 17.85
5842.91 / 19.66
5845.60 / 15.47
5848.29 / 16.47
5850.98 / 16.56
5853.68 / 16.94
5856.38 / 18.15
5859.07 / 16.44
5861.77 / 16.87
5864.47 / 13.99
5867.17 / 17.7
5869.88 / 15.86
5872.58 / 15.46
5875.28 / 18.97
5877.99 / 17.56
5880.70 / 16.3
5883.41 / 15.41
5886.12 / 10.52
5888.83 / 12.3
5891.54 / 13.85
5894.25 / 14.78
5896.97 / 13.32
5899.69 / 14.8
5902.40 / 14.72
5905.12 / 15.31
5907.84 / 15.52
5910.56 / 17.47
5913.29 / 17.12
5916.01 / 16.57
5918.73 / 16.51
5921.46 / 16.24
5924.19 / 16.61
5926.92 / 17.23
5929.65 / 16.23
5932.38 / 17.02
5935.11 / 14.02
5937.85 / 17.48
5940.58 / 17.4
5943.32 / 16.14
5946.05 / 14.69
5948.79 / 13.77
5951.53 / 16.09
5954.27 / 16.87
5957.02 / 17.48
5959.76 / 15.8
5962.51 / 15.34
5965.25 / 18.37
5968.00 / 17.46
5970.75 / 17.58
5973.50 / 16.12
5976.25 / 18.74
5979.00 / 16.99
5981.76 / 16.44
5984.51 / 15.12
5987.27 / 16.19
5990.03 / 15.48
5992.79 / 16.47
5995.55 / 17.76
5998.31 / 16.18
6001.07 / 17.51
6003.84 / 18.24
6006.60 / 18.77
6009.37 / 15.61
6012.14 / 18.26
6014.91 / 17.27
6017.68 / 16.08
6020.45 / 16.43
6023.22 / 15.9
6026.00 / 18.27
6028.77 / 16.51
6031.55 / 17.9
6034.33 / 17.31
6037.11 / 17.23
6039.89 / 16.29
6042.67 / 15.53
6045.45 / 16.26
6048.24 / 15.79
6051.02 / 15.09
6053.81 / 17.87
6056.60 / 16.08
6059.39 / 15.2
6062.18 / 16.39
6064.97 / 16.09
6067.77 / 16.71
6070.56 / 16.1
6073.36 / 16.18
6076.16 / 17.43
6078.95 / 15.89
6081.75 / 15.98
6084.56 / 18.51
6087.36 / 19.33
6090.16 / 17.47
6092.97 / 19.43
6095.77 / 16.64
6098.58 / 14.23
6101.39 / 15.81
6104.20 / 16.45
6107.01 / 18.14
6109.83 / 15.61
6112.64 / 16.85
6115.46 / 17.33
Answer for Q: 3.53 AA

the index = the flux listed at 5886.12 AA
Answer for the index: 10.52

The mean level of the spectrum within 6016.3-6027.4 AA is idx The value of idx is 16.7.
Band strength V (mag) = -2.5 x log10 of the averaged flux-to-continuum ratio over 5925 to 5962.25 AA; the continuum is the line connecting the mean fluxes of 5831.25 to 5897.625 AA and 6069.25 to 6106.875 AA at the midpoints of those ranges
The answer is 0.015 mag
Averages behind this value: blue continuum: 16.1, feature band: 16.2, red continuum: 16.9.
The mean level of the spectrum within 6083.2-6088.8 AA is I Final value 18.9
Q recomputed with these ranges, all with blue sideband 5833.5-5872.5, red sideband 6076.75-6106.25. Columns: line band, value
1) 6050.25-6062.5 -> 0.58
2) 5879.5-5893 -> 2.48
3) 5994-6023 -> -0.44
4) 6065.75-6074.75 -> 0.36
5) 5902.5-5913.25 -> 0.44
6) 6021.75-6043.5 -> 0.04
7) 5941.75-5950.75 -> 0.97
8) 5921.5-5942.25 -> 0.30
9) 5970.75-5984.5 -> -0.06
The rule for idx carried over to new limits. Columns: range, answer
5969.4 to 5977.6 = 17.5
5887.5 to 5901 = 13.8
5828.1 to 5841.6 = 17.3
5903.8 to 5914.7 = 16.4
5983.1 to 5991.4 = 15.6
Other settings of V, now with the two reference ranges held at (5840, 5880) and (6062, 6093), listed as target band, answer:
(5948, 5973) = 0.025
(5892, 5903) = 0.180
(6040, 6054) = 0.069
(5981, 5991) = 0.080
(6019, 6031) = 0.010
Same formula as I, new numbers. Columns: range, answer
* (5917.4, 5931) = 16.6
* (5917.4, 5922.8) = 16.4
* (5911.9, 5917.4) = 16.8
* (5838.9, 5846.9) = 17.7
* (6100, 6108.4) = 16.8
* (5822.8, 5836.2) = 16.8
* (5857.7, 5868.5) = 16.3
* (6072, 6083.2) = 16.4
